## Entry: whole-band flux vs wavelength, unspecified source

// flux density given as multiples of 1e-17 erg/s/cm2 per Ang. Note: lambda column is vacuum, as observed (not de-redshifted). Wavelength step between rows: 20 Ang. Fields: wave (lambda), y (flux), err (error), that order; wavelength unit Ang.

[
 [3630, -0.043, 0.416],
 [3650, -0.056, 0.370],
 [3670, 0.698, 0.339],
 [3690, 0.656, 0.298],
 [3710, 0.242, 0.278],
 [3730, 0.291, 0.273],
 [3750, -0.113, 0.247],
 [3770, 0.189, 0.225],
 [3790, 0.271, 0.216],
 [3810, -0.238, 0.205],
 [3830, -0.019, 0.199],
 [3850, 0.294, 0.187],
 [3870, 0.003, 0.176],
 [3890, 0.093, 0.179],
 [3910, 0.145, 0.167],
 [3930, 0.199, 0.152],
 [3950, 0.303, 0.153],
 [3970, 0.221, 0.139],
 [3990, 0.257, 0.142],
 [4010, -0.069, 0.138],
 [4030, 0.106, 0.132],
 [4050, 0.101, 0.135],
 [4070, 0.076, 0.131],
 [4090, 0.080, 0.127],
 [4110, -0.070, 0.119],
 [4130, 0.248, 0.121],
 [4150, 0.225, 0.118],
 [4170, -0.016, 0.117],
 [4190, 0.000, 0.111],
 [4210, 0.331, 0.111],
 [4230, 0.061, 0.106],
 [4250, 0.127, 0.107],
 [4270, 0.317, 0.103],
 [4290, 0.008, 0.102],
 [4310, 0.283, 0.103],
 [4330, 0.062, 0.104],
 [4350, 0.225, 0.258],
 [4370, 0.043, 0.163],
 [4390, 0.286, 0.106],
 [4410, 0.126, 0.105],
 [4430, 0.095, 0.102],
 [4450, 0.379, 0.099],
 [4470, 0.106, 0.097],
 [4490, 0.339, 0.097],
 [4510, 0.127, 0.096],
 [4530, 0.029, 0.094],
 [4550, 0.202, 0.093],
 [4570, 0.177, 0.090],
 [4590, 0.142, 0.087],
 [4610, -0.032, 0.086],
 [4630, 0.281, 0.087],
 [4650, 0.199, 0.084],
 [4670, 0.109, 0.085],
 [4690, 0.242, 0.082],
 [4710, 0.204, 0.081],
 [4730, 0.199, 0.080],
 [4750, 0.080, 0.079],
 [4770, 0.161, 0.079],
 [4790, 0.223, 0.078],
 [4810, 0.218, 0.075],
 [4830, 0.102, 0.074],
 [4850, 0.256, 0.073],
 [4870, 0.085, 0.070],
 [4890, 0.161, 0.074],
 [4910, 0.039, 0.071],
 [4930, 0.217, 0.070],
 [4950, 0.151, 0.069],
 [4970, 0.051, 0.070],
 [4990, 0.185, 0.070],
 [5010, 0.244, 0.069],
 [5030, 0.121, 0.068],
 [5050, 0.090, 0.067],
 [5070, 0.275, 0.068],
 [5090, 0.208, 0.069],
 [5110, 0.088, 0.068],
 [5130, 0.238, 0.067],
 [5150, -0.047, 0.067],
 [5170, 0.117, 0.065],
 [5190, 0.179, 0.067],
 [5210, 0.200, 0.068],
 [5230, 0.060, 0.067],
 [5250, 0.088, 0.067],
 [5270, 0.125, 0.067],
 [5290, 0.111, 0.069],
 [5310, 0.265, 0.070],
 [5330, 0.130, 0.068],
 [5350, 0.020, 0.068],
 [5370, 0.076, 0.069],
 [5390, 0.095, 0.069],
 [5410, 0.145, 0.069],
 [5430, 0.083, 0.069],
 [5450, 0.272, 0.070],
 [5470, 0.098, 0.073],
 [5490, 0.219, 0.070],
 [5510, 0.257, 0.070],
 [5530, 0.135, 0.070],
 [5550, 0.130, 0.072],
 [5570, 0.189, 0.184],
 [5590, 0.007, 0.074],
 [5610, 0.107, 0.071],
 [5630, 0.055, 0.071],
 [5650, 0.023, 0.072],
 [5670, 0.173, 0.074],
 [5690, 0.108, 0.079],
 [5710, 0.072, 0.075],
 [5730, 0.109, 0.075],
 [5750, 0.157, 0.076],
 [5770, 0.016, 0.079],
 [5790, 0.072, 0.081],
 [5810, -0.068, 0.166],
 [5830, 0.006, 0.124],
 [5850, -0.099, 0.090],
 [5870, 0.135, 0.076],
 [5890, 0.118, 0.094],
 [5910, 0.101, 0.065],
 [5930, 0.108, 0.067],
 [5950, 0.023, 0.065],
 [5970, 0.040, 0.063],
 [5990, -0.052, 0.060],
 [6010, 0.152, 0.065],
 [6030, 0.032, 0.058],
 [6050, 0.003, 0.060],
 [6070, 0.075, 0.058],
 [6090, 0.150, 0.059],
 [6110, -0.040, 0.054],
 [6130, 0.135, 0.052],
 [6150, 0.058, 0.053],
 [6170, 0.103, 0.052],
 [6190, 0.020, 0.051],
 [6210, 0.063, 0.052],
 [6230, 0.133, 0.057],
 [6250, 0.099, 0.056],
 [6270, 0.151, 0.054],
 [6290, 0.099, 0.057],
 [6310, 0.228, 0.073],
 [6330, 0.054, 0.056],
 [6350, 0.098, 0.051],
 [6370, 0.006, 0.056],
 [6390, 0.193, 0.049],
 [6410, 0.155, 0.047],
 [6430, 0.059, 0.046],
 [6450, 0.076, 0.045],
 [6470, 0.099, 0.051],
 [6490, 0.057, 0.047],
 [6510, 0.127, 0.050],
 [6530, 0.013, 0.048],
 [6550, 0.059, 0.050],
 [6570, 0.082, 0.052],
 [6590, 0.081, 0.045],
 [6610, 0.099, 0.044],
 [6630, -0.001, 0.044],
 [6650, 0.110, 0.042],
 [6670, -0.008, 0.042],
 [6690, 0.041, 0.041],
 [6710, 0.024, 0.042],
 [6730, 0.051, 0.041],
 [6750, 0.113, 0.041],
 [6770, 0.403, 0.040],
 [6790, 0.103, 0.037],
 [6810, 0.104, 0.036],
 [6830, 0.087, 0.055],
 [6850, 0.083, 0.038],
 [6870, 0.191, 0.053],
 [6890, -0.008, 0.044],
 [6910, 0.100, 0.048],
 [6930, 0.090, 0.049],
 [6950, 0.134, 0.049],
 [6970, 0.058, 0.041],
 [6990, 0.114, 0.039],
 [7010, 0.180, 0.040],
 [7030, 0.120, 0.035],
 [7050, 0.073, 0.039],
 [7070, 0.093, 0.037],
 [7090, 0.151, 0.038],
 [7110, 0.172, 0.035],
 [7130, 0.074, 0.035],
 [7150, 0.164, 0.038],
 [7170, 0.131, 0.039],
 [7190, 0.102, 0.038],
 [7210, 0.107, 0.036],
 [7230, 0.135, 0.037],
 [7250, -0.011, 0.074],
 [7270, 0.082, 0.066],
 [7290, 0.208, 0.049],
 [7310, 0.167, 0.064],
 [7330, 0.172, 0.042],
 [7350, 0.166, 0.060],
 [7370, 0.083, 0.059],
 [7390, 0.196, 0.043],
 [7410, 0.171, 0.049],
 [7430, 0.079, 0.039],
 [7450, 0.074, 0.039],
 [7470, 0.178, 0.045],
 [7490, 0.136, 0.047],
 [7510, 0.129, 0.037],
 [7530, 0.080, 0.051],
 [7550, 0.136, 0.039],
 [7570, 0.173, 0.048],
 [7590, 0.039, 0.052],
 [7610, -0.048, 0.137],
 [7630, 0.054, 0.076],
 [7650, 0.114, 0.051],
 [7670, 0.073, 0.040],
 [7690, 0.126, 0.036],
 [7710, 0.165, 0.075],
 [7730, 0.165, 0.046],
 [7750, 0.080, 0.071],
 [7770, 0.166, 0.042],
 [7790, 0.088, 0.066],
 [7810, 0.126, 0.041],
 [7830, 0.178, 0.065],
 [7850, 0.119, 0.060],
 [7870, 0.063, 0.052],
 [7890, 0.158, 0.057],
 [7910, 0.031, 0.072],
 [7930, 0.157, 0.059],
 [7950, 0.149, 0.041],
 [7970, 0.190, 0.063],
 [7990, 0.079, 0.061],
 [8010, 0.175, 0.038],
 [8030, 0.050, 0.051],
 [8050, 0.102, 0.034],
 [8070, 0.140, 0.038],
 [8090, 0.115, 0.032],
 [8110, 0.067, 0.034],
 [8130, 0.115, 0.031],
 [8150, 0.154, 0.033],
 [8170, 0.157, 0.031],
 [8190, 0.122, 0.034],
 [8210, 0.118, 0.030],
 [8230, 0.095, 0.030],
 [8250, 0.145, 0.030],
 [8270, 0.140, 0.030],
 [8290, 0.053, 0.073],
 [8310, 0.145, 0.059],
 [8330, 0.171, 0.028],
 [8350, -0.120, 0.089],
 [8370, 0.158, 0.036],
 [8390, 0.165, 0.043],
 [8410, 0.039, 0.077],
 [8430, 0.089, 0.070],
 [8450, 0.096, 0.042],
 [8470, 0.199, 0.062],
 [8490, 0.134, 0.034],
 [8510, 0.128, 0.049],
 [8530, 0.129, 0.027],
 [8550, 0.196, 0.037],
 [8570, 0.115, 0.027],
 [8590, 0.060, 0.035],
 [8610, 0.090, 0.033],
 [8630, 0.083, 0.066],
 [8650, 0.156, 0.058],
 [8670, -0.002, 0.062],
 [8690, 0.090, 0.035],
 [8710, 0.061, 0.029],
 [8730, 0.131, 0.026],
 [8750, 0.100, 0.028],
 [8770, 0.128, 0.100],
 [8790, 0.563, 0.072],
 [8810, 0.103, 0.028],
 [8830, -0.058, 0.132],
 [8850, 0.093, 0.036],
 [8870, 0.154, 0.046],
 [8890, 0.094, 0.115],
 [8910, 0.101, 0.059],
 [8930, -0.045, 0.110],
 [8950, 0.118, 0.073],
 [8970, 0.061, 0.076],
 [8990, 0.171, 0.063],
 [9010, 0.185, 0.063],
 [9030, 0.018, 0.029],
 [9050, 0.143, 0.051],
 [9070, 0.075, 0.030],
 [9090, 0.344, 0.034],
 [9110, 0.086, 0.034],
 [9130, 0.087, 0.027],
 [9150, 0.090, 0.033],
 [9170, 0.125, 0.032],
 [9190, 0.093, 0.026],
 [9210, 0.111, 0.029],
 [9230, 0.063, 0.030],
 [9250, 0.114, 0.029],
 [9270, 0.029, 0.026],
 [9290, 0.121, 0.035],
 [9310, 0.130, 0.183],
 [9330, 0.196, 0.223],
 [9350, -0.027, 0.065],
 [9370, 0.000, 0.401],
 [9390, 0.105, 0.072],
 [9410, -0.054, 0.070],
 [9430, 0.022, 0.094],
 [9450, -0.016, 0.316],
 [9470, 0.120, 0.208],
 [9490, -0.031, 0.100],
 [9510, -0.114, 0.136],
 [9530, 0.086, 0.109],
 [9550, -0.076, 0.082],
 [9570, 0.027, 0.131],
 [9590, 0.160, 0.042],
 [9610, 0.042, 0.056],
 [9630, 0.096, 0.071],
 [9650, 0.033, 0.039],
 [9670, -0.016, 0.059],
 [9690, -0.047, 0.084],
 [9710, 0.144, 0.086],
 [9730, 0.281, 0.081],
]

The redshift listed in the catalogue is 0.814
